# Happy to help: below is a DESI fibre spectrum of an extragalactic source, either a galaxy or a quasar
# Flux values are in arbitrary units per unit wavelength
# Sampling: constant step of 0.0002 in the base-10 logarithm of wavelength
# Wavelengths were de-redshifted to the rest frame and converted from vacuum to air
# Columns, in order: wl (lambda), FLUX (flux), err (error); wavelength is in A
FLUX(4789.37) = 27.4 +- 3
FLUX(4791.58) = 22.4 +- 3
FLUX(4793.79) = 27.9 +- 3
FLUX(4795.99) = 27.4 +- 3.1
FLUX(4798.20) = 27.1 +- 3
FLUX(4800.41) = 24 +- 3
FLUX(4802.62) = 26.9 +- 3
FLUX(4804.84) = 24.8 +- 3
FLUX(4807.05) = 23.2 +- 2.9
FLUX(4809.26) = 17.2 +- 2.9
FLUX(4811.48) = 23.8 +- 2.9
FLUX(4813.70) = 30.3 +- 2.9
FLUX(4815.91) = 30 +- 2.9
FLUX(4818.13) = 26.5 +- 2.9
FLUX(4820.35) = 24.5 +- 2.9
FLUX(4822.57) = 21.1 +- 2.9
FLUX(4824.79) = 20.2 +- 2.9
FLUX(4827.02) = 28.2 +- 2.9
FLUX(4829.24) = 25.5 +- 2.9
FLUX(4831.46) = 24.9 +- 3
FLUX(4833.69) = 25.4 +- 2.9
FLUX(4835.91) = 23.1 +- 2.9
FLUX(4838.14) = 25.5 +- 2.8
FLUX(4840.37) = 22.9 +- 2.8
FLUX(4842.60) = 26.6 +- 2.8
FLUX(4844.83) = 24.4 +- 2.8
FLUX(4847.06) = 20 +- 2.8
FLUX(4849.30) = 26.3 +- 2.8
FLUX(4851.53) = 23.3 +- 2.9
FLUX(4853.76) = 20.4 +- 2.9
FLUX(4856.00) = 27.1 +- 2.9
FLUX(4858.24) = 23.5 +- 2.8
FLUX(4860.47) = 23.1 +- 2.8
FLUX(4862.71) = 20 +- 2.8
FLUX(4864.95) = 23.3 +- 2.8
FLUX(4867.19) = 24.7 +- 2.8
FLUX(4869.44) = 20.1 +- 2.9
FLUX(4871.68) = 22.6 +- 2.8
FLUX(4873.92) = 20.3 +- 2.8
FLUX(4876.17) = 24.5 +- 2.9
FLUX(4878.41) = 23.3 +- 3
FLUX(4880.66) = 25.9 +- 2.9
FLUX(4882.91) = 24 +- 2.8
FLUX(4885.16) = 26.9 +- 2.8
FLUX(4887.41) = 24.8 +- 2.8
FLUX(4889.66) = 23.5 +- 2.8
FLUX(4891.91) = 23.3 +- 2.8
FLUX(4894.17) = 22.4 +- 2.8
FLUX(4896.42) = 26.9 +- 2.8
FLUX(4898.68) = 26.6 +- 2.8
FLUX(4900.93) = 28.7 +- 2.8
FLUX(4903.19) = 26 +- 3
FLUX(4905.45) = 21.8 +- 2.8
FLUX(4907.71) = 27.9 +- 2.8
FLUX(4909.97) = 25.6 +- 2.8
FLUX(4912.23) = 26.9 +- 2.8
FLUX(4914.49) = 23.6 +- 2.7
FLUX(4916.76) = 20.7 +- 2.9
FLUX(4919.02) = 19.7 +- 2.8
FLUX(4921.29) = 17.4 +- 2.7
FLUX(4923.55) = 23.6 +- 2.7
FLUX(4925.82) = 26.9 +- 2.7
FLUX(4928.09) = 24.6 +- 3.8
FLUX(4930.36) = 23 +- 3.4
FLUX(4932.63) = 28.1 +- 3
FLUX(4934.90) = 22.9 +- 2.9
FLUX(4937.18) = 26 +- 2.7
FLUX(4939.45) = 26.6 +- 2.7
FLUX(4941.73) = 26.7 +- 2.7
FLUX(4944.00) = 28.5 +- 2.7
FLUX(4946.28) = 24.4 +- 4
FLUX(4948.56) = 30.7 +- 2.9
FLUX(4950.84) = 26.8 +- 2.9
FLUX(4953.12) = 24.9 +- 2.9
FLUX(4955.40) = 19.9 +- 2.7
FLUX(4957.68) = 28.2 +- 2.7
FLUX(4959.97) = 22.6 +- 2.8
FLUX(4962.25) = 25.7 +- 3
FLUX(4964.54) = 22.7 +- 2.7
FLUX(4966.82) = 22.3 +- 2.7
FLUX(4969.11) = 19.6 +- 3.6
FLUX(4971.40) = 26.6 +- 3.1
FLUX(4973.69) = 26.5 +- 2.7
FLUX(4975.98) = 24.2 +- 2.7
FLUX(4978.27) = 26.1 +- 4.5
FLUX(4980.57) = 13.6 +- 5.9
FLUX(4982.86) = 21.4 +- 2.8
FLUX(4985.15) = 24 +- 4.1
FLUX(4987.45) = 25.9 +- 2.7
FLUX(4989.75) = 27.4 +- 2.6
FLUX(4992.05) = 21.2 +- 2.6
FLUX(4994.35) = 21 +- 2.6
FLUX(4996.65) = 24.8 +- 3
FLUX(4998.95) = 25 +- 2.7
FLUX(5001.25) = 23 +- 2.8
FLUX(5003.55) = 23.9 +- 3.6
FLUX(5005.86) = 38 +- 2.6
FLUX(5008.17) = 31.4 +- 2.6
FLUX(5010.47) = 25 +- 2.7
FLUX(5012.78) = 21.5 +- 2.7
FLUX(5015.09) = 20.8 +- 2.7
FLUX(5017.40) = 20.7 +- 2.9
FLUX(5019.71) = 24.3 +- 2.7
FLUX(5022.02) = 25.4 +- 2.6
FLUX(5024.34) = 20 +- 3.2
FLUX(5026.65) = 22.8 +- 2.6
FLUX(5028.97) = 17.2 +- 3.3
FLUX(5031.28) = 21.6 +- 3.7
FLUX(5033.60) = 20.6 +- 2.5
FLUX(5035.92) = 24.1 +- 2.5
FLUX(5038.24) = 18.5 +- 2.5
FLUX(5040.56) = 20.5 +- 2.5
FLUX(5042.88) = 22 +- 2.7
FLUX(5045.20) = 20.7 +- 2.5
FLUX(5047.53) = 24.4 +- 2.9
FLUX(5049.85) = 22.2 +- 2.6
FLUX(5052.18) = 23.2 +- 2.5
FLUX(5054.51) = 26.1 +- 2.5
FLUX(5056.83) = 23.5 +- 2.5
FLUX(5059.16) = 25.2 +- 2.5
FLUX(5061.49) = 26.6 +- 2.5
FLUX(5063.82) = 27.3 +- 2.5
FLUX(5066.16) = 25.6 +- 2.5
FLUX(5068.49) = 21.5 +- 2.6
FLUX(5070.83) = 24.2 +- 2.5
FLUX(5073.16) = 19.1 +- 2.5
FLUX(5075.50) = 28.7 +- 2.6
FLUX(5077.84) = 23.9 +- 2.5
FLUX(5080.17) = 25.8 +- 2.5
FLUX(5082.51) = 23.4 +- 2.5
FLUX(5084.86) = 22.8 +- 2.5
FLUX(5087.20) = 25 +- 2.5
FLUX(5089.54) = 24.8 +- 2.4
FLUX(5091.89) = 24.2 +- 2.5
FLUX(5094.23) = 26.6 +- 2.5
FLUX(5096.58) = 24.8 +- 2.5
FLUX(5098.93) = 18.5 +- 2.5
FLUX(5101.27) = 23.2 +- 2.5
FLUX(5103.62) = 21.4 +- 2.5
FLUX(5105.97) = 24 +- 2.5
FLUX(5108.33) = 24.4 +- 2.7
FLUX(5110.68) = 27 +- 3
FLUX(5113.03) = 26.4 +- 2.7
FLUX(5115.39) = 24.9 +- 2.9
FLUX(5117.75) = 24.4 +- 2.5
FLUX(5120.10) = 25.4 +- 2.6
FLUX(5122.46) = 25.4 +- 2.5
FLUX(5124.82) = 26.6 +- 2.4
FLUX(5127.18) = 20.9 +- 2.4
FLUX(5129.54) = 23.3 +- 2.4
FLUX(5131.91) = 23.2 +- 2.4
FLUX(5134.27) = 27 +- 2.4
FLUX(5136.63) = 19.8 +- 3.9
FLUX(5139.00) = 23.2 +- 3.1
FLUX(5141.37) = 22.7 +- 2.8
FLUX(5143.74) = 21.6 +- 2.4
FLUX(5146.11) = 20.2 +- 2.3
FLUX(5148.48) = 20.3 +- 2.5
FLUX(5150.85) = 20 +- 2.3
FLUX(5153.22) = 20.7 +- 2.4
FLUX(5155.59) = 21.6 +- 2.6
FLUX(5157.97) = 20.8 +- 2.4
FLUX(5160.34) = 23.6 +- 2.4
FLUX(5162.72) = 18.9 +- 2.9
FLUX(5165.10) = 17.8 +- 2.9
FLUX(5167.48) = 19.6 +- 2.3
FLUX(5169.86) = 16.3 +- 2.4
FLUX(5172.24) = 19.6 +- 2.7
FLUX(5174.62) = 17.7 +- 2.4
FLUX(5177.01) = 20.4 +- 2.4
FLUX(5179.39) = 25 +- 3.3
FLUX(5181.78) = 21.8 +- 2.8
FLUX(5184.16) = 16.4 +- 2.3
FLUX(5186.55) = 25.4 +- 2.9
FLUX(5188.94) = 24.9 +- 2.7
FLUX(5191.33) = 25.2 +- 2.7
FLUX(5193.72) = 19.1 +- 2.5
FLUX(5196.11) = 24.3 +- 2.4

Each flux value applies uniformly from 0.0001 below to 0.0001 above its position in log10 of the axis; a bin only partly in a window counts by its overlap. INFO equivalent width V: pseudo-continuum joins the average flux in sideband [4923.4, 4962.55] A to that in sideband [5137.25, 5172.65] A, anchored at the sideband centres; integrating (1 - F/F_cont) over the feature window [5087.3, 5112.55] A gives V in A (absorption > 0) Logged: -2.56 A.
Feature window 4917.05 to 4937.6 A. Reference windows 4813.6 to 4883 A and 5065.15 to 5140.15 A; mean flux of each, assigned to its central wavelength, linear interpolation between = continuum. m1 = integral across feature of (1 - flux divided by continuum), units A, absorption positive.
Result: 0.6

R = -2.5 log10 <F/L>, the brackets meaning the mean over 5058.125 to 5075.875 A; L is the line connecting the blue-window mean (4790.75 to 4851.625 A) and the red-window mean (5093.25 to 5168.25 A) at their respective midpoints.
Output -0.06 mag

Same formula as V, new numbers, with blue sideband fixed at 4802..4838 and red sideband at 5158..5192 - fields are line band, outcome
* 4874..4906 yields -1.1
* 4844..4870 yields 1.3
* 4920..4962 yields -3.1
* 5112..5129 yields -2.7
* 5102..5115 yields -1.8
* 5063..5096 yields -3.9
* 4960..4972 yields 0.0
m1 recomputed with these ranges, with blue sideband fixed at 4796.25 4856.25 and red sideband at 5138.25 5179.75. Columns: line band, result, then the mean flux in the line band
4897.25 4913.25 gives -1.8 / 26.2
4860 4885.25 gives 1.0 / 23.1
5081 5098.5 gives -2.5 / 24.3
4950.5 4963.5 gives -0.9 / 24.5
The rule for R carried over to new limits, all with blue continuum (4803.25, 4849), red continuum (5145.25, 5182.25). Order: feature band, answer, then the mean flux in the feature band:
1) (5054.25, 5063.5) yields -0.182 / 25.5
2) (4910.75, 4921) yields 0.046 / 22.4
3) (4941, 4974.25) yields -0.100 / 25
